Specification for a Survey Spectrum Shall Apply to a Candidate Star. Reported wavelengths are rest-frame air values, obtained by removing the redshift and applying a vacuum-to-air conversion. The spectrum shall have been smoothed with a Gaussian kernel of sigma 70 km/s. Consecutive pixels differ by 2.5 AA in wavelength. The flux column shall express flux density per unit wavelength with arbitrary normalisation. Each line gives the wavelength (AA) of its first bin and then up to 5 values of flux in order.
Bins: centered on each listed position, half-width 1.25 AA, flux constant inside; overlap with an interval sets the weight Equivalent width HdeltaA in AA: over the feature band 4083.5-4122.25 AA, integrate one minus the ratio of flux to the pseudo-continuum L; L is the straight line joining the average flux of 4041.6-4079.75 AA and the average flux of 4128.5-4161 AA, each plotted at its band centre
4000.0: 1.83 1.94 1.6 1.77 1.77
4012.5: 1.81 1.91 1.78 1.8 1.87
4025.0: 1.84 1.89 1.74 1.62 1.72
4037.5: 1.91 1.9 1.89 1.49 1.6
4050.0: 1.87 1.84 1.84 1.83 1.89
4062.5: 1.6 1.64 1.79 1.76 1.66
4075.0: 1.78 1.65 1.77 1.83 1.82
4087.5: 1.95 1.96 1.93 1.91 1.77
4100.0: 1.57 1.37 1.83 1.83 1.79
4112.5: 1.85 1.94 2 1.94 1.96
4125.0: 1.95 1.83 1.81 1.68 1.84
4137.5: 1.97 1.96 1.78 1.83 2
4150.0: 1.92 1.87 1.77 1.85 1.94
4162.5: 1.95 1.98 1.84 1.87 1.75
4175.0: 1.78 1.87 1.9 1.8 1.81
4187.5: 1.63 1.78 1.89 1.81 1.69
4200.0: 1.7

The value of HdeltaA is -0.7 AA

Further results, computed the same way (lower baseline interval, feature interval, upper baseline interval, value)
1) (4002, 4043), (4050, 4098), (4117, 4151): 1.1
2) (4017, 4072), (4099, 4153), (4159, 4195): -0.8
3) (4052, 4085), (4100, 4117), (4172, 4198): 0.1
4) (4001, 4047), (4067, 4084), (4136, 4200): 0.6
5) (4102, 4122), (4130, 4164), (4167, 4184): -0.7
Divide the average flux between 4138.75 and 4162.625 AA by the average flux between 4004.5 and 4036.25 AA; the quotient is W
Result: 1.06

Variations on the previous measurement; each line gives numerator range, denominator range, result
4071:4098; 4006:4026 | 1.00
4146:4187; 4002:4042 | 1.03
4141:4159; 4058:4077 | 1.08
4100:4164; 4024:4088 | 1.05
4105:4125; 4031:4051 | 1.09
